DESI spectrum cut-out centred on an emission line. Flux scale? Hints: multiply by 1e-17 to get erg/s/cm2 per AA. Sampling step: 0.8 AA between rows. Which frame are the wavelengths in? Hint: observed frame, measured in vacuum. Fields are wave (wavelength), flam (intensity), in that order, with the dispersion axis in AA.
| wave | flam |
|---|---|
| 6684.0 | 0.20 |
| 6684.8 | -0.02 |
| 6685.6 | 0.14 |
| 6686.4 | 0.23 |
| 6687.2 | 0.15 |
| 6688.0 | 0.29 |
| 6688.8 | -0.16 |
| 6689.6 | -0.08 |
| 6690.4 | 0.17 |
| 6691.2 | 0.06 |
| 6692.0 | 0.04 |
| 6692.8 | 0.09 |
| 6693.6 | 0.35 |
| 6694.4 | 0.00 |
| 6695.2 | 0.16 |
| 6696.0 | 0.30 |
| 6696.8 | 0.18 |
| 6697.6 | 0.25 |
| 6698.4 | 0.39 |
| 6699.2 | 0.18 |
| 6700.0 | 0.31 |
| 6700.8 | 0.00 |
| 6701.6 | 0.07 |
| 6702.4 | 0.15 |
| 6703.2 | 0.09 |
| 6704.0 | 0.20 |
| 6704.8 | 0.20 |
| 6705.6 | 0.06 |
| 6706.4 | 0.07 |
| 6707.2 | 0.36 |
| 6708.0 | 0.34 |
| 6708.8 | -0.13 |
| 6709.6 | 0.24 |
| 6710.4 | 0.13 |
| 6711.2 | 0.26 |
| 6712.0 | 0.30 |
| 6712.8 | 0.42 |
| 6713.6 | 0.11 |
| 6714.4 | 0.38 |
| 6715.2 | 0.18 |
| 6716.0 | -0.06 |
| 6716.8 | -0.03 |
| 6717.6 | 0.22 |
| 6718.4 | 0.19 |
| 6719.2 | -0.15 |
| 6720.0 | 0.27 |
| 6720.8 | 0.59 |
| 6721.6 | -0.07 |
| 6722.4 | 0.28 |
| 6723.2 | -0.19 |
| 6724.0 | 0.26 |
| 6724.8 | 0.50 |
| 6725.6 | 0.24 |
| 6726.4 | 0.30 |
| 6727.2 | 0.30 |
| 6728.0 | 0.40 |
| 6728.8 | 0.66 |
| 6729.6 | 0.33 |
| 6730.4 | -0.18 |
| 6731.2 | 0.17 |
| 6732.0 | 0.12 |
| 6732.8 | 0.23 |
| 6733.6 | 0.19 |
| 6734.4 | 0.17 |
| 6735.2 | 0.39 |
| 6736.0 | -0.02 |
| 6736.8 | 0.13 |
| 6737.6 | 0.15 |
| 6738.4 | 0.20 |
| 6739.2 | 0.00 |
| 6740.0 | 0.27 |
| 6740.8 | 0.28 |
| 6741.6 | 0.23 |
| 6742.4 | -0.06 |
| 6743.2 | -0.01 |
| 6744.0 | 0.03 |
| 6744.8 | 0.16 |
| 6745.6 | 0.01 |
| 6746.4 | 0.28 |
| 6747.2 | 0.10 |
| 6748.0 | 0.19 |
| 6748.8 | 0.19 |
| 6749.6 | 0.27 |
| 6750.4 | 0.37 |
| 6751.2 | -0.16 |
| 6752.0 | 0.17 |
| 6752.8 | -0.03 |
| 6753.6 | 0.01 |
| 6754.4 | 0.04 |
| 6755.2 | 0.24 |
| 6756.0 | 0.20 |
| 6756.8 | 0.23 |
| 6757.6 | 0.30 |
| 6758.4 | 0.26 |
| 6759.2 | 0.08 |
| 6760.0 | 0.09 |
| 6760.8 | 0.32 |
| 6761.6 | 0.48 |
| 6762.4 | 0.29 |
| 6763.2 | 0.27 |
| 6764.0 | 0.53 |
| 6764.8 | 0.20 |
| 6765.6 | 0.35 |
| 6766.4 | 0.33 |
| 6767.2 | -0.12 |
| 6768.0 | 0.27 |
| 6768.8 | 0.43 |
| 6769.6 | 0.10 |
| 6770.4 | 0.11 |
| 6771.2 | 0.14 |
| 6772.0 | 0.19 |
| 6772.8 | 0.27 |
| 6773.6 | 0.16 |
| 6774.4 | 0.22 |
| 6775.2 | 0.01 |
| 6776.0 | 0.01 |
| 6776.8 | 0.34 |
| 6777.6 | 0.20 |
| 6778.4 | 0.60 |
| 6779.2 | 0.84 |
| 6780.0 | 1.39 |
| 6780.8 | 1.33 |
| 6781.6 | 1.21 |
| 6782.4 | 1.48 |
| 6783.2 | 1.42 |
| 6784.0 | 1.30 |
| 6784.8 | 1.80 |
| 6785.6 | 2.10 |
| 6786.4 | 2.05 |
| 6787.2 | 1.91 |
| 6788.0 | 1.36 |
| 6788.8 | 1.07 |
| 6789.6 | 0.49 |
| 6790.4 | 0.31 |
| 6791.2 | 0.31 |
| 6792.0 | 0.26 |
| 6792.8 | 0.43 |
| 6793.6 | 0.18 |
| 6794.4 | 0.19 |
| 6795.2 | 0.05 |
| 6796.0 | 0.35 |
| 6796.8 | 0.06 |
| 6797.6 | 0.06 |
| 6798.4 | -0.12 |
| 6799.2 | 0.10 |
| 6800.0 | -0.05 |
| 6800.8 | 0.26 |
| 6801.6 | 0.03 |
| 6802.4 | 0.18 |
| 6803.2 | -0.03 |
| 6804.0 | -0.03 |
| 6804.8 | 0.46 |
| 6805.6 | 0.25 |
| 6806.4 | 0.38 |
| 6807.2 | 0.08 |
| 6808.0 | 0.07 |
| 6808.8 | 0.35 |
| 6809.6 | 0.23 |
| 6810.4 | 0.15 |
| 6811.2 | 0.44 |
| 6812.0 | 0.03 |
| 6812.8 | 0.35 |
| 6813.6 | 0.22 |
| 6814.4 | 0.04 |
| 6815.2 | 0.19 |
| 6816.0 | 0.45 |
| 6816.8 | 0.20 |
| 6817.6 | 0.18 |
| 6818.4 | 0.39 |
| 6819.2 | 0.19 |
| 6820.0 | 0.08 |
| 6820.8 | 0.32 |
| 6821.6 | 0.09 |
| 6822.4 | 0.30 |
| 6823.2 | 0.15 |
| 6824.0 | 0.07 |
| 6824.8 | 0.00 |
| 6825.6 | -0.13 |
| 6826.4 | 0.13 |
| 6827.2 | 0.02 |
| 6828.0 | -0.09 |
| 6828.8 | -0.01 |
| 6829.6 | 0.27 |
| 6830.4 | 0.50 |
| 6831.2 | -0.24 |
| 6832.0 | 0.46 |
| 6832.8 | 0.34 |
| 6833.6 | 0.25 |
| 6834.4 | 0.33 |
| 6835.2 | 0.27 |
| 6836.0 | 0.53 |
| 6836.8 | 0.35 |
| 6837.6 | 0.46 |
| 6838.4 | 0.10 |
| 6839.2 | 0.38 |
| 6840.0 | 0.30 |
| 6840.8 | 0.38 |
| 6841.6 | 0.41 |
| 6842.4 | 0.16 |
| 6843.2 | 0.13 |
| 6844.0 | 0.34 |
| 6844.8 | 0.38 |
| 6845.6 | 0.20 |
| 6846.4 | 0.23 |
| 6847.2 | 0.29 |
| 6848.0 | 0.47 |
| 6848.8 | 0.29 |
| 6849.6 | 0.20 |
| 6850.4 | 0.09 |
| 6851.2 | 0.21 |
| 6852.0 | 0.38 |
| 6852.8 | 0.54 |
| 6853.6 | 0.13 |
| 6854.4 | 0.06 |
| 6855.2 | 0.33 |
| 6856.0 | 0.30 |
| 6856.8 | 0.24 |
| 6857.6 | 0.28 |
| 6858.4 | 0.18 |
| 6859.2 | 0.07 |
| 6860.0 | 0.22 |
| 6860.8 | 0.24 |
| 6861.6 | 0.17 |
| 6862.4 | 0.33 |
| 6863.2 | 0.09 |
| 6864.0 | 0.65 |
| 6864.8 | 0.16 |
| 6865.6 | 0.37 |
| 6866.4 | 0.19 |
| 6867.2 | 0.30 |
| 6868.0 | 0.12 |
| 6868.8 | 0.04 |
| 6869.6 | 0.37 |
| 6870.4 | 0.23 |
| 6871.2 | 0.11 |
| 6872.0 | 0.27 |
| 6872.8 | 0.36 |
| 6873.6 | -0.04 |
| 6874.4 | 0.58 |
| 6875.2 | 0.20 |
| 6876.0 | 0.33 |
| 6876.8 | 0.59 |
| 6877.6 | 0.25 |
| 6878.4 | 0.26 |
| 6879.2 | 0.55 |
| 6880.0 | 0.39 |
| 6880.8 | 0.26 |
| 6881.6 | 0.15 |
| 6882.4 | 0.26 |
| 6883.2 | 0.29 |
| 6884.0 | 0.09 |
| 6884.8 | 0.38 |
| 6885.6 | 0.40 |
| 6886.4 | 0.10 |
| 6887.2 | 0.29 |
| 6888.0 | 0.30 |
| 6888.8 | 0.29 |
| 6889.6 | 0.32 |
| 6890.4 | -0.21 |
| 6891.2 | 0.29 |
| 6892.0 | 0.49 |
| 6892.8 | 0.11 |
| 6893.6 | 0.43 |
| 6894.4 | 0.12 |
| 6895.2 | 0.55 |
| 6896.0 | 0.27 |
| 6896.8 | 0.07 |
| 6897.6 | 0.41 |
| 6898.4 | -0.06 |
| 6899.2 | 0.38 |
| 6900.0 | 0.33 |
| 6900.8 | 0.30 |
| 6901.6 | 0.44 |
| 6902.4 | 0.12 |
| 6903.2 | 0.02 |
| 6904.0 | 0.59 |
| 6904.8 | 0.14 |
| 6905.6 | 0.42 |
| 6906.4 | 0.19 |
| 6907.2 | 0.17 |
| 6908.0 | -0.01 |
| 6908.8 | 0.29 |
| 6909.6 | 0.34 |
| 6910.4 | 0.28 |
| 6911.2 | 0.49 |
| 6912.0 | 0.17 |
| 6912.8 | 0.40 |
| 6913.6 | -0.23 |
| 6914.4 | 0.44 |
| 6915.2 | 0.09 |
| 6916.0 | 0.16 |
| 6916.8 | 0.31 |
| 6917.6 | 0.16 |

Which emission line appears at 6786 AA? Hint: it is [O II]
